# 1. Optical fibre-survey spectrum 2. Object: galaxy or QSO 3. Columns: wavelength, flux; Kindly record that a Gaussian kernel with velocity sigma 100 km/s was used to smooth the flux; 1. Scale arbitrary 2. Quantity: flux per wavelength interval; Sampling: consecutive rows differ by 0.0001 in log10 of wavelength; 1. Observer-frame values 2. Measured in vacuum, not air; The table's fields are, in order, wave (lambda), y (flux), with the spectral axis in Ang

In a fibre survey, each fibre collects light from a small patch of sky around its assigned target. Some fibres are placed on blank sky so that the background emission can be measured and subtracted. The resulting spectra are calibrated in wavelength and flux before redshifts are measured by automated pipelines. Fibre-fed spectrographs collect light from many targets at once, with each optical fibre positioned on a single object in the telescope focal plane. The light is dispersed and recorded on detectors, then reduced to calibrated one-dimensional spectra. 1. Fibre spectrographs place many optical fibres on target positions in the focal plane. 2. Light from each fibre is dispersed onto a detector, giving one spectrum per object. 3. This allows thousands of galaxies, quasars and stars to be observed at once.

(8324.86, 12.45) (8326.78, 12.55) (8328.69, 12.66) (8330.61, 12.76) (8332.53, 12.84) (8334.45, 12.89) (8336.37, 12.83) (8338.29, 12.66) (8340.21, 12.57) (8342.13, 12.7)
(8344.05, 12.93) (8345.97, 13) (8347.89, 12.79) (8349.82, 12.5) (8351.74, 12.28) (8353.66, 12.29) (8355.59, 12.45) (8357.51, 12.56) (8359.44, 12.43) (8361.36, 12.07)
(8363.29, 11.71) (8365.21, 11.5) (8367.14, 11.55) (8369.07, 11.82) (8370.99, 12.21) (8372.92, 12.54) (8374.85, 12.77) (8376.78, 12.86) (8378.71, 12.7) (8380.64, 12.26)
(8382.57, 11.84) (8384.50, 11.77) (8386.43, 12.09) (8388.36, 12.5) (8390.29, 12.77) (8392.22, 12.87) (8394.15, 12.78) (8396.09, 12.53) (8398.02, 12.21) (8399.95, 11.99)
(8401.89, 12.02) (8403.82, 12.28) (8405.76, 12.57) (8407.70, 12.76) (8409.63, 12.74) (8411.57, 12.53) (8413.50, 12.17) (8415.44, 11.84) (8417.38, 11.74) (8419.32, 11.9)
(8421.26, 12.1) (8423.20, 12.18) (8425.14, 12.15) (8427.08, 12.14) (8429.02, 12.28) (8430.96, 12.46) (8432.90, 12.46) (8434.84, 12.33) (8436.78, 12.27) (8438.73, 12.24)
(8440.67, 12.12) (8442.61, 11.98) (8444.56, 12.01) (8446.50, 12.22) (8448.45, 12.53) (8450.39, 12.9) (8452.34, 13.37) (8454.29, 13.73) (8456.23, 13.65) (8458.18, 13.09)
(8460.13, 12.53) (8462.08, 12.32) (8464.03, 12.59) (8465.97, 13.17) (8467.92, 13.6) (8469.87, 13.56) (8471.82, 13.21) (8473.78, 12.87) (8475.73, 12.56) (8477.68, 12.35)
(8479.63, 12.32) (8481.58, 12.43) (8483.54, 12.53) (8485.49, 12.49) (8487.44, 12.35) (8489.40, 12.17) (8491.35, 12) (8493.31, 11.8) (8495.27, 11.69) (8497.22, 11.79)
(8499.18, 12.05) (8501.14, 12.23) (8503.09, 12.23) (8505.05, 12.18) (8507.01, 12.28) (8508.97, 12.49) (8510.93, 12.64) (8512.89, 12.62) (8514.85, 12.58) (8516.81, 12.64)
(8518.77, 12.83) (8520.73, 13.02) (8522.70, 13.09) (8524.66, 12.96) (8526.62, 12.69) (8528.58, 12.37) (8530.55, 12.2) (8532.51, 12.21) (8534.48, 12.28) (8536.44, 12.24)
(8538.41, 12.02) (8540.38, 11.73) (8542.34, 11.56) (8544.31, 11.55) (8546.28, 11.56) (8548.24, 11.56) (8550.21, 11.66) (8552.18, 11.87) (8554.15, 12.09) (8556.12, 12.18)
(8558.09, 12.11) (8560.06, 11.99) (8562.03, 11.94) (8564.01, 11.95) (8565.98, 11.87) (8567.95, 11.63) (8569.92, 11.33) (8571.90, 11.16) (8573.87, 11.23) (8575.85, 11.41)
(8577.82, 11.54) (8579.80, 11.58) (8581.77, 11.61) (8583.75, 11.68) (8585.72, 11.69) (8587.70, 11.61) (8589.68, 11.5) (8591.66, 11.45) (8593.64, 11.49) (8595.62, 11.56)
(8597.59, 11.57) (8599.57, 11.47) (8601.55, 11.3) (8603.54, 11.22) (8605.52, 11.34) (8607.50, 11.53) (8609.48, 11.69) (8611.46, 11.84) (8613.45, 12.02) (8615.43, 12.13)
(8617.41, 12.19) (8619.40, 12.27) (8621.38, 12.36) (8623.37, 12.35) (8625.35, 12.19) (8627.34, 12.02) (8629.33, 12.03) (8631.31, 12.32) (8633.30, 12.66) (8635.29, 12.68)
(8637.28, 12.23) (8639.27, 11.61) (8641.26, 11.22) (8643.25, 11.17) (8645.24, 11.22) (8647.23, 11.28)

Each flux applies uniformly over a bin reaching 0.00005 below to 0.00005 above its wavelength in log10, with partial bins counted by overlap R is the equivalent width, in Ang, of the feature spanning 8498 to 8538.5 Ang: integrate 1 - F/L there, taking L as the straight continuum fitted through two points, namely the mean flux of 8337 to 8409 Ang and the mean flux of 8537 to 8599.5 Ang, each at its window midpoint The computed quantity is -2.1 Ang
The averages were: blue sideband 12.4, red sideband 11.7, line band 12.5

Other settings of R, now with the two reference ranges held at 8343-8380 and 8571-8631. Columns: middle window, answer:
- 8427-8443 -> -0.1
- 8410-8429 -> 0.1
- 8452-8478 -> -2.1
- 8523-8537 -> -0.7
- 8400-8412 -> -0.2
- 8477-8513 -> -0.7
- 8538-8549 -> 0.2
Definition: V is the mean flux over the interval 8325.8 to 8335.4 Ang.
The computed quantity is 12.7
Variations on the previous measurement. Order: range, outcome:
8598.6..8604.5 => 11.3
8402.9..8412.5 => 12.6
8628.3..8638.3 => 12.4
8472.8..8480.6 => 12.5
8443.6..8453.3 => 12.6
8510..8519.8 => 12.7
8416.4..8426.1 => 12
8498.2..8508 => 12.2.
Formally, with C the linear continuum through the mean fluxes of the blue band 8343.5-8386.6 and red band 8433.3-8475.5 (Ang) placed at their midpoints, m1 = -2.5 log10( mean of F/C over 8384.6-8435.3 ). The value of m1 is 0.02 mag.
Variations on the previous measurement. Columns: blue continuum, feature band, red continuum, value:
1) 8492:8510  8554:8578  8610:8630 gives 0.04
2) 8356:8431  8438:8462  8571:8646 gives -0.05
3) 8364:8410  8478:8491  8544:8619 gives -0.03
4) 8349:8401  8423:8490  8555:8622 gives -0.05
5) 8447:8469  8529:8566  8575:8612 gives 0.01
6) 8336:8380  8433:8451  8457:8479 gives 0.04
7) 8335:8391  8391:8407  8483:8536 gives 0.00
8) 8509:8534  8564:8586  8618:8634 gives 0.08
